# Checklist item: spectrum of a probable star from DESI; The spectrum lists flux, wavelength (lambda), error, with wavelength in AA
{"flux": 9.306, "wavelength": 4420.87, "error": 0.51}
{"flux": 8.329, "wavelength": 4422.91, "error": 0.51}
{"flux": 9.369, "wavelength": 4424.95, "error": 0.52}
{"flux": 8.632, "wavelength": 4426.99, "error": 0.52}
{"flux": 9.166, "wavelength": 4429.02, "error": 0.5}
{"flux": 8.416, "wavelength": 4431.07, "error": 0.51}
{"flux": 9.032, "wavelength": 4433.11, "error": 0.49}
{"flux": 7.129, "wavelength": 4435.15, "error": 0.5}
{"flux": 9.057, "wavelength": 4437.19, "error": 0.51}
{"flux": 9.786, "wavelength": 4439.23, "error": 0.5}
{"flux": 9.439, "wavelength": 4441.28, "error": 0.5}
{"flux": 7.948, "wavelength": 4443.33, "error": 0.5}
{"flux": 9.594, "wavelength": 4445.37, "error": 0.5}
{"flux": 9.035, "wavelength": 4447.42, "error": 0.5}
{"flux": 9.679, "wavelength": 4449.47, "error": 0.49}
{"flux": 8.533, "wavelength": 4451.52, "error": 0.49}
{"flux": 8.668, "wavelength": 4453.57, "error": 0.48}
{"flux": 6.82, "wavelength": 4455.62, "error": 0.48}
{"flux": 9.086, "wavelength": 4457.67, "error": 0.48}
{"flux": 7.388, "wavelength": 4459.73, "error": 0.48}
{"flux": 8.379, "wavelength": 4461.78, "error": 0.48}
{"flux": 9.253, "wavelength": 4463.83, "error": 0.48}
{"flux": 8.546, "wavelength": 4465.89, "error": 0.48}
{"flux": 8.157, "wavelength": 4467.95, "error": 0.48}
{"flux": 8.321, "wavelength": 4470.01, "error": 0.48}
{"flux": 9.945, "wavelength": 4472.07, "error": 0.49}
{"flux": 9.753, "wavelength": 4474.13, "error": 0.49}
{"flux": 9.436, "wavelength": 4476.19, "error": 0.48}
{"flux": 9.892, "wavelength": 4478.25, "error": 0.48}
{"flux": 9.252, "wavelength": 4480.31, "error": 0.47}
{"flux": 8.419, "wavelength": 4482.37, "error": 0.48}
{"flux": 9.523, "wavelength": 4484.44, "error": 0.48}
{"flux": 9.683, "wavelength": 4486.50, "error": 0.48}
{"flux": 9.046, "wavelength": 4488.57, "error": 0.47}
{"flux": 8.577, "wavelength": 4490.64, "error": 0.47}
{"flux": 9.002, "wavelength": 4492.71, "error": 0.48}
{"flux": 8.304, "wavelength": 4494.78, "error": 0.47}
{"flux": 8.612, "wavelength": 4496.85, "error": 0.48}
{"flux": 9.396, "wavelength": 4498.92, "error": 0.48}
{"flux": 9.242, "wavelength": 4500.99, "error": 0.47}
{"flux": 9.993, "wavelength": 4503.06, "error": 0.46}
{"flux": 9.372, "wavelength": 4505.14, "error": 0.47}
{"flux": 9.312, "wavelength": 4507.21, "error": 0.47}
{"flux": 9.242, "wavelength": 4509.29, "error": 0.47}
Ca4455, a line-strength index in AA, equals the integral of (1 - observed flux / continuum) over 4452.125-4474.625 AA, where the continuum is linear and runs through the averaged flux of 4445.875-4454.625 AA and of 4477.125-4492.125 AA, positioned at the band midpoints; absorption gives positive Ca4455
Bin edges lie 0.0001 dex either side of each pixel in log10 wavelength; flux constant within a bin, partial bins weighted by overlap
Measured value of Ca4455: 1.3 AA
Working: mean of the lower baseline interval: 9.01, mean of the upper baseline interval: 9.2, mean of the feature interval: 8.55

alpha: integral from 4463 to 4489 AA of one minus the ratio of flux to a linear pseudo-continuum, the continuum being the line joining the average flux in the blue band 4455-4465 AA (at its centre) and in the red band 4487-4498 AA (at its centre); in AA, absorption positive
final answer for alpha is -2.06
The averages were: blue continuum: 8.25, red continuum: 8.76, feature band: 9.17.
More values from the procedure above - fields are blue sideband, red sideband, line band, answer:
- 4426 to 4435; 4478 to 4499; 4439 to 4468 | 0.4 AA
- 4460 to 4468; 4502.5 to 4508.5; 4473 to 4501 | -0.3 AA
